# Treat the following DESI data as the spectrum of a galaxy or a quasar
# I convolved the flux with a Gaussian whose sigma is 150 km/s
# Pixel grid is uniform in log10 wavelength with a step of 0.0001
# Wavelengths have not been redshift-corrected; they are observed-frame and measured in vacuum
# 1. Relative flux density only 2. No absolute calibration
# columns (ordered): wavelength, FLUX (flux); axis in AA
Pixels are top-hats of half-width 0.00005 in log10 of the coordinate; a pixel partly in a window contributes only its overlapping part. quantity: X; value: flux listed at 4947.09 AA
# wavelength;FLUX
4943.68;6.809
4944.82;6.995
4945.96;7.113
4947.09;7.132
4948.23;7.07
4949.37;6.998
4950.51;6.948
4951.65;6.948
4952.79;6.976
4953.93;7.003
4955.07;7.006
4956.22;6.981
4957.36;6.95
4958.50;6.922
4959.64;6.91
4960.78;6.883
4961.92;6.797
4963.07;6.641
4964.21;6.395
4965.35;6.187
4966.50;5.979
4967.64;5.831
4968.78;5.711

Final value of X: 7.132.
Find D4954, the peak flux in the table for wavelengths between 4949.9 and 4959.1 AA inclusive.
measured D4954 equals 7.006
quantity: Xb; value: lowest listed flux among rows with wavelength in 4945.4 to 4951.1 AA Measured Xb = 6.948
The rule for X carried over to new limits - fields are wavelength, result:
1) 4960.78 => 6.883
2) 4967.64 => 5.831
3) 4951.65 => 6.948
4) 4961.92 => 6.797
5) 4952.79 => 6.976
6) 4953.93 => 7.003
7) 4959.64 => 6.91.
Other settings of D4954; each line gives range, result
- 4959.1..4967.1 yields 6.91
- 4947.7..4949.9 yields 7.07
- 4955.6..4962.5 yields 6.981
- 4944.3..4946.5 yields 7.113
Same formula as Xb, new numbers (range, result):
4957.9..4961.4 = 6.883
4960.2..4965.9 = 6.187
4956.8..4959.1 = 6.922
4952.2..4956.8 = 6.976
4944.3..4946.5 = 6.995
